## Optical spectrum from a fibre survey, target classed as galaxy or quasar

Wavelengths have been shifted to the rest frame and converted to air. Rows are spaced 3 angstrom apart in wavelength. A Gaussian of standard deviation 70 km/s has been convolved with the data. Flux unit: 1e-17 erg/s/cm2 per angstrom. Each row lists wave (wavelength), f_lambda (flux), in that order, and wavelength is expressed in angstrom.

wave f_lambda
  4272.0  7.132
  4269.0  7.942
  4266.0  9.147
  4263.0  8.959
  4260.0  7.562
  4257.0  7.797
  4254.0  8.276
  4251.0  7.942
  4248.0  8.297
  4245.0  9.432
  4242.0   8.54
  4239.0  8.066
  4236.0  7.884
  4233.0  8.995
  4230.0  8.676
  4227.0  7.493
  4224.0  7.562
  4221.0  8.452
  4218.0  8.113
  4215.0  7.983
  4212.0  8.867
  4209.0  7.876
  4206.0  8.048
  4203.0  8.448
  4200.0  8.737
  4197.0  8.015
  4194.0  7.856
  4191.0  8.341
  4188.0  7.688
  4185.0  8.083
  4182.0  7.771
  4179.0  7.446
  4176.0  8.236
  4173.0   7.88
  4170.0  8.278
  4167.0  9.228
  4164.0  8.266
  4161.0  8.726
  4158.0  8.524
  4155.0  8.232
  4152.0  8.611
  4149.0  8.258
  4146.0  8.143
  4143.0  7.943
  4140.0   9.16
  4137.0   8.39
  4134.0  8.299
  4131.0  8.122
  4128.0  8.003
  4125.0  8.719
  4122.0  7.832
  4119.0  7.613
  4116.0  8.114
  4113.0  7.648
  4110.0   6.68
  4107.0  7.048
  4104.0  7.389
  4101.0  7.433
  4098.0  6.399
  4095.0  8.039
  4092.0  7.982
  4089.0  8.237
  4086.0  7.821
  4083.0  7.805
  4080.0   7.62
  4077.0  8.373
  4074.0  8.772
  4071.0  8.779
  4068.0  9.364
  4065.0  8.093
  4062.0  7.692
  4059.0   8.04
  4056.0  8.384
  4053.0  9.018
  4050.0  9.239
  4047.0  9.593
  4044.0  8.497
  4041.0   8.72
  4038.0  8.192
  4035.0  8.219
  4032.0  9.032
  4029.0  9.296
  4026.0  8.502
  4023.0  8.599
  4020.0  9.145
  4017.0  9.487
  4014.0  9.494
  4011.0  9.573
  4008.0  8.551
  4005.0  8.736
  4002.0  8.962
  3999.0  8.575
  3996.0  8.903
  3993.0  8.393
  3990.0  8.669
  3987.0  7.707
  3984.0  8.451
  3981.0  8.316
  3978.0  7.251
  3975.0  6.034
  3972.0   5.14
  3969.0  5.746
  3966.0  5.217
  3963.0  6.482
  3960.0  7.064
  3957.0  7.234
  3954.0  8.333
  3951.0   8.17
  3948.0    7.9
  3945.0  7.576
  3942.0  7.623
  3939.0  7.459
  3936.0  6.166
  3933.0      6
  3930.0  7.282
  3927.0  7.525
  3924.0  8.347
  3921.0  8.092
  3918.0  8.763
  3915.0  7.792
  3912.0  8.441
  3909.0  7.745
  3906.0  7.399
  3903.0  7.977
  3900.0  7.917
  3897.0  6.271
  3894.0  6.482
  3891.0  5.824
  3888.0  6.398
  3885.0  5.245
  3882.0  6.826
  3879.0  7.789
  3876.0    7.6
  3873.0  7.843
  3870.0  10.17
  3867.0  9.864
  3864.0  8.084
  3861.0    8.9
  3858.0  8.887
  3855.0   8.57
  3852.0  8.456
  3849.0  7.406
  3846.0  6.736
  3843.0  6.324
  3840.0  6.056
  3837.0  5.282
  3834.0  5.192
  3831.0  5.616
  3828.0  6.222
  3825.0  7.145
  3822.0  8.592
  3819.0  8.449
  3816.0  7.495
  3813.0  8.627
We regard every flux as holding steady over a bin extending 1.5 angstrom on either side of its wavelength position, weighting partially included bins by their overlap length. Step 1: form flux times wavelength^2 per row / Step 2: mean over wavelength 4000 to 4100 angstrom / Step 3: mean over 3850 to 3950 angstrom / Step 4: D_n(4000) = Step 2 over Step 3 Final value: 1.2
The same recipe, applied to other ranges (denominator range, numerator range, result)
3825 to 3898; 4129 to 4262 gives 1.36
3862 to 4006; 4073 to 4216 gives 1.19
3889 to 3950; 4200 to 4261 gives 1.29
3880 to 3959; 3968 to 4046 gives 1.19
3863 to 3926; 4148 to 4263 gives 1.25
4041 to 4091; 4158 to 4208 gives 1.03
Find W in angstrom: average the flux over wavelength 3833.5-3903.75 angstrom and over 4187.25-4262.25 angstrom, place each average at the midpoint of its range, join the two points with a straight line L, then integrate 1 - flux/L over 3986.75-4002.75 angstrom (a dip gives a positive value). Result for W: -1.92 angstrom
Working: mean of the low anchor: 7.36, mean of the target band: 8.58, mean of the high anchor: 8.21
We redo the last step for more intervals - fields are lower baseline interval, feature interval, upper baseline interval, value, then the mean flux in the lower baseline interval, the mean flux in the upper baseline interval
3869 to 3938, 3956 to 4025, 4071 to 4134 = -3.1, 7.37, 7.82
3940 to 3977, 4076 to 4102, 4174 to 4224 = -0.7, 6.89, 8.1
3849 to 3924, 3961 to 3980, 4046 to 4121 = 4.4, 7.81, 8.04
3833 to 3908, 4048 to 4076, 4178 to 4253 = -2.8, 7.36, 8.19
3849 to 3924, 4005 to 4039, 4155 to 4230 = -4.1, 7.81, 8.17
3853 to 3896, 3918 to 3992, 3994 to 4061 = 9.2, 7.74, 8.84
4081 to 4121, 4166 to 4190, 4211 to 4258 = -0.3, 7.56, 8.27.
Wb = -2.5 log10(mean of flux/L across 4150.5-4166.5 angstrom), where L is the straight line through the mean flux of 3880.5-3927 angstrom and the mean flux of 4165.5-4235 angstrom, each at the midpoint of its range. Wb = -0.06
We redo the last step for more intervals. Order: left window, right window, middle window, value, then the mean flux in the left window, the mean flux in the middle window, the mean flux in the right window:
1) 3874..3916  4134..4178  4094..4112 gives 0.14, 7.12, 7.15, 8.4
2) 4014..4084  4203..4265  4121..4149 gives 0.02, 8.65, 8.3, 8.25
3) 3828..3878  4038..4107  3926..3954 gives 0.06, 7.52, 7.35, 8.21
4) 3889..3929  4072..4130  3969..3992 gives 0.05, 7.56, 7.28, 7.78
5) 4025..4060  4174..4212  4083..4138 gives 0.09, 8.74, 7.76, 8.08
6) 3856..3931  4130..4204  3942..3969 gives 0.10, 7.75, 7.18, 8.27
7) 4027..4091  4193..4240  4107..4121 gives 0.13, 8.51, 7.48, 8.2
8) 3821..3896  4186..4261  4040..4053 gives -0.17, 7.24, 9.02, 8.2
